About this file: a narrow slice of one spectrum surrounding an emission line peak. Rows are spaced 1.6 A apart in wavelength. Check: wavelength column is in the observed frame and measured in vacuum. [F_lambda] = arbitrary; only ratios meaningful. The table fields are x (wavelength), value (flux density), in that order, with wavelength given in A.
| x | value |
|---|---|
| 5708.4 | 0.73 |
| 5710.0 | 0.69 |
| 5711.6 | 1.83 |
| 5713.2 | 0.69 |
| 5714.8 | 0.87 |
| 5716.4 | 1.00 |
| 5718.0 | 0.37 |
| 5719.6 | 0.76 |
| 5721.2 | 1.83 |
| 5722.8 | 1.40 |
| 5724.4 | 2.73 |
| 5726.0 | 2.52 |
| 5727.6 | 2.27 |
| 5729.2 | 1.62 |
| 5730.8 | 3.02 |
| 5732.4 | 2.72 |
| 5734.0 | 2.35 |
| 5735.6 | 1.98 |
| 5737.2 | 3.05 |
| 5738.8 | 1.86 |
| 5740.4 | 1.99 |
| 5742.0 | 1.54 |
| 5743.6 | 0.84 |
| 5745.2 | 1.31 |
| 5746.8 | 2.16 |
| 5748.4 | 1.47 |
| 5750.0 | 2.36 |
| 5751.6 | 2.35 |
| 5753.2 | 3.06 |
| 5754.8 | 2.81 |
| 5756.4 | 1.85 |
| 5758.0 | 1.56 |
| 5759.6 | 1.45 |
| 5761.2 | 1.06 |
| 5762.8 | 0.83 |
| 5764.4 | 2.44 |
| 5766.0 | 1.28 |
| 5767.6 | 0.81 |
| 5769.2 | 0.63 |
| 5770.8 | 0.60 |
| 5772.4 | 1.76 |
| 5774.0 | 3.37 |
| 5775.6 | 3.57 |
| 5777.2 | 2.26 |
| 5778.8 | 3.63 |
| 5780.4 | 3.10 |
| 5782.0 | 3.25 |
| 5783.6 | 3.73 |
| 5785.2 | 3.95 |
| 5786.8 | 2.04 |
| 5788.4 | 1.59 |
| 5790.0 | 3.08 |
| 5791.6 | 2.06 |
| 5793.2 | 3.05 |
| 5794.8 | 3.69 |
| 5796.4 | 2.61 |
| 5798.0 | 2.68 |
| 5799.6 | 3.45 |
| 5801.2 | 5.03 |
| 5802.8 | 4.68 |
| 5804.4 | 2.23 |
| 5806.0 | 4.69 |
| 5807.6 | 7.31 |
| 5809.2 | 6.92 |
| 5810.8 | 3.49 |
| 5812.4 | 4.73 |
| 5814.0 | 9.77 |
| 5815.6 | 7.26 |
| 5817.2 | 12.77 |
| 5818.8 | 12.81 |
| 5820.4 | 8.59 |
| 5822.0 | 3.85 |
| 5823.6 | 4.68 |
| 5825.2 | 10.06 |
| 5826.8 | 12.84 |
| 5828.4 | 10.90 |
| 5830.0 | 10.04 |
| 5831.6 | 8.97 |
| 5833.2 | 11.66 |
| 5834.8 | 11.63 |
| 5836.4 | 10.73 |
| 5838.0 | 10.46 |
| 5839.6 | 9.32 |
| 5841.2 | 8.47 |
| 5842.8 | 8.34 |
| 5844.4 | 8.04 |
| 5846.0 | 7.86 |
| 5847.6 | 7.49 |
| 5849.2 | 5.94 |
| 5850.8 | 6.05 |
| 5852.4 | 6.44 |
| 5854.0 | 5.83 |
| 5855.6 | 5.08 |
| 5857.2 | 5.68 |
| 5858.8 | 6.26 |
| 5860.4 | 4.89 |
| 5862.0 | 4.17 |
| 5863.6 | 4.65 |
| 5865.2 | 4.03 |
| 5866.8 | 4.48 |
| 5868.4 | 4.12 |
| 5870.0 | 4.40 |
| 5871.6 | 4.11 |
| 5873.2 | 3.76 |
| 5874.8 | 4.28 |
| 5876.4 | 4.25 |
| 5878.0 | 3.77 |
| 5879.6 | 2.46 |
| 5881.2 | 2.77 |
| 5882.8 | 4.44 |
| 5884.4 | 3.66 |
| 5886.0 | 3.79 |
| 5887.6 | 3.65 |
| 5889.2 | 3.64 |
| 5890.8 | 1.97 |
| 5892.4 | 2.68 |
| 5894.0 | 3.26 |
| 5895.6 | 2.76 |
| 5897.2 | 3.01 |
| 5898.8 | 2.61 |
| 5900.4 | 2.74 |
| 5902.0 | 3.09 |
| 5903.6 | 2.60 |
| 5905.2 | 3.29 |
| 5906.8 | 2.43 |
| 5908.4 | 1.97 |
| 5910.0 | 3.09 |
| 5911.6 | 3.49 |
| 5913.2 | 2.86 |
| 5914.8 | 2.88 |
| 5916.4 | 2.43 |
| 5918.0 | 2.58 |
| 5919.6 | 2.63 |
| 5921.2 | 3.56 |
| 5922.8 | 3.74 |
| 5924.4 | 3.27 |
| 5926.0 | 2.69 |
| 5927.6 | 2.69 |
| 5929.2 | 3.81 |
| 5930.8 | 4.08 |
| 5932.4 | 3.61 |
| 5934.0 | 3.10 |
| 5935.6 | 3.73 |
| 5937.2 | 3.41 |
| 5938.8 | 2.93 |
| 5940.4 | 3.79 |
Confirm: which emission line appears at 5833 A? Lyman alpha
